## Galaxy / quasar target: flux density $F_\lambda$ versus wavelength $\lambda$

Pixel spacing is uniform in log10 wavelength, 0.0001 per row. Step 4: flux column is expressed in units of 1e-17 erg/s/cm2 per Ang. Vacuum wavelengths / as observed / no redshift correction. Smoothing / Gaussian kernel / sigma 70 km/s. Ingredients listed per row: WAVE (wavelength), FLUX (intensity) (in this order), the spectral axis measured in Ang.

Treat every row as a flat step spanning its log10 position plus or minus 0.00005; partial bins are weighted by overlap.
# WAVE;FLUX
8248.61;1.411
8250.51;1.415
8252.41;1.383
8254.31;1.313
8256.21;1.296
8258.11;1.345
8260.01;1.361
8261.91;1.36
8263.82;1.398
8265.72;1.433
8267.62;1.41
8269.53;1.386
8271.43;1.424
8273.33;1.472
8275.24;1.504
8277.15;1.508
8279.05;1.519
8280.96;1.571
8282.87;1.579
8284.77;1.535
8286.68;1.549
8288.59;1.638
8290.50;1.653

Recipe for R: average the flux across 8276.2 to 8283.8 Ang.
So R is 1.54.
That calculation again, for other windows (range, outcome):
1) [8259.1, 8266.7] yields 1.39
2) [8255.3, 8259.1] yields 1.32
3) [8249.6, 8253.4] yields 1.4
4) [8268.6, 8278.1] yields 1.46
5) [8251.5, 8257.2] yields 1.33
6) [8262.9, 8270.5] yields 1.41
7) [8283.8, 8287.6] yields 1.54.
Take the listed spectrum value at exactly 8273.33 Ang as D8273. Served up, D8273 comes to 1.472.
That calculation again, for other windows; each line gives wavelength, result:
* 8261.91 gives 1.36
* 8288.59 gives 1.638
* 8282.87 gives 1.579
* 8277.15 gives 1.508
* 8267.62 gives 1.41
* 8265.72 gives 1.433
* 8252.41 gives 1.383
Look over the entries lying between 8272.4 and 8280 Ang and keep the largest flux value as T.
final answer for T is 1.519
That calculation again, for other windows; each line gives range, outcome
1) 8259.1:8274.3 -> 1.472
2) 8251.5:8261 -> 1.383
